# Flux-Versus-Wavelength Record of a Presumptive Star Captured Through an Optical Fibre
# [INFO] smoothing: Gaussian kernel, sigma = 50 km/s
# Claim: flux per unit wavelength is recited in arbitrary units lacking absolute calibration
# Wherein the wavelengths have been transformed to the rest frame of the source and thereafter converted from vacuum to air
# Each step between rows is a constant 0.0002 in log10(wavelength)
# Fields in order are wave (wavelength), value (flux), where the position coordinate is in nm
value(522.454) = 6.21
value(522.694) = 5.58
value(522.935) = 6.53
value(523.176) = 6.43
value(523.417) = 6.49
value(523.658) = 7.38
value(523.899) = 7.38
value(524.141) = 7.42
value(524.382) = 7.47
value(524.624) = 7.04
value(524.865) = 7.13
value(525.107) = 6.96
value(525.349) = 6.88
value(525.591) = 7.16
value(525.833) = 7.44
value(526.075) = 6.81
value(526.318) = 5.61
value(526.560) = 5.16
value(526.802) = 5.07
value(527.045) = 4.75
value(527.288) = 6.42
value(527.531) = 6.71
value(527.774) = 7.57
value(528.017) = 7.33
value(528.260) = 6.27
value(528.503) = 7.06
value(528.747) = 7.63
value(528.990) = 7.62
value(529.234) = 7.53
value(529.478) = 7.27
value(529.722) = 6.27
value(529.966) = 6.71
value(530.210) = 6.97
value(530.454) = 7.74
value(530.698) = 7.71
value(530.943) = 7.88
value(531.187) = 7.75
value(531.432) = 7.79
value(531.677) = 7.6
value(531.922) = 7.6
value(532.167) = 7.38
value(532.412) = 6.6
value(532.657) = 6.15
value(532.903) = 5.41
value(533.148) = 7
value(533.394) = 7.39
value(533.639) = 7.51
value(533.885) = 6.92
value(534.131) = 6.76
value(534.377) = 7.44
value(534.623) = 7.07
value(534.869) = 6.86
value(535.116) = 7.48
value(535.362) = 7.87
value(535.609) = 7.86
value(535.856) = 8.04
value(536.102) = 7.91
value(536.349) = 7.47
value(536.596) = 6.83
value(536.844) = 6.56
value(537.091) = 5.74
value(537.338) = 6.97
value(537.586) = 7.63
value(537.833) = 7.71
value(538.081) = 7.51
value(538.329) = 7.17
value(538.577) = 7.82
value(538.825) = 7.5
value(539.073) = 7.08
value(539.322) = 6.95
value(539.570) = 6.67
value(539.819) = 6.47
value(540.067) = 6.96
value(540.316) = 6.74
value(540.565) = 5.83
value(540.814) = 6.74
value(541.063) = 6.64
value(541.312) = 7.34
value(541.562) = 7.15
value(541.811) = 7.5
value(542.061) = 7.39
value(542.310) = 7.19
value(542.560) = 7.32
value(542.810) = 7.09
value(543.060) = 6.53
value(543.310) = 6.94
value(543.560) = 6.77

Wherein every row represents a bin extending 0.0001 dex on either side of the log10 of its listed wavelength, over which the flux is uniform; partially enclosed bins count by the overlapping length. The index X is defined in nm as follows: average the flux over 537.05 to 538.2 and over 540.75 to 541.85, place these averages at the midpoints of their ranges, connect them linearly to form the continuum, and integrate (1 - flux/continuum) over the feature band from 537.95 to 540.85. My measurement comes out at 0.073 nm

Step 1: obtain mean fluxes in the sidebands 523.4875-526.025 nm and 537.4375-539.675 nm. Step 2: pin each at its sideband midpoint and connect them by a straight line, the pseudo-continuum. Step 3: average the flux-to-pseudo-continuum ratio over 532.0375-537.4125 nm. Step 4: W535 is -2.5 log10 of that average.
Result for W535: 0.04 mag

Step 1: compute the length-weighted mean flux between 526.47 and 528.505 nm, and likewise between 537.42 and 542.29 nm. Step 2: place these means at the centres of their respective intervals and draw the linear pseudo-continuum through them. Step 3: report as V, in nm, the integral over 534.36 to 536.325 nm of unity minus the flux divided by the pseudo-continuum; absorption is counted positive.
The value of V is -0.228 nm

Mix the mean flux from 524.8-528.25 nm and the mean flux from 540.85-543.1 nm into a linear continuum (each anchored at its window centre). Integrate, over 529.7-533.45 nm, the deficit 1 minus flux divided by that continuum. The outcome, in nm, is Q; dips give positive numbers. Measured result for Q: -0.25 nm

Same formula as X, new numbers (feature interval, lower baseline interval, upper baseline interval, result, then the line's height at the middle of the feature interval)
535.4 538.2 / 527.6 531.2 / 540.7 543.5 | -0.06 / 7.15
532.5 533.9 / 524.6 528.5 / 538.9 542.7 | 0.00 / 6.72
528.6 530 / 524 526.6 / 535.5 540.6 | -0.05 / 6.96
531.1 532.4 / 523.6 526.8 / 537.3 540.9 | -0.11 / 6.94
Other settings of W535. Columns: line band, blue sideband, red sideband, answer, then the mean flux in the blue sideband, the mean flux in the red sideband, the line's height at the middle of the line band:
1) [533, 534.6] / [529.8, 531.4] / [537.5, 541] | 0.02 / 7.45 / 7.04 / 7.3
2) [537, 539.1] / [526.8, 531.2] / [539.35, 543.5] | -0.05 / 6.99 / 6.91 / 6.93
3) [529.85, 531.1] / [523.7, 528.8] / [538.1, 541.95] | -0.09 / 6.72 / 6.99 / 6.8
